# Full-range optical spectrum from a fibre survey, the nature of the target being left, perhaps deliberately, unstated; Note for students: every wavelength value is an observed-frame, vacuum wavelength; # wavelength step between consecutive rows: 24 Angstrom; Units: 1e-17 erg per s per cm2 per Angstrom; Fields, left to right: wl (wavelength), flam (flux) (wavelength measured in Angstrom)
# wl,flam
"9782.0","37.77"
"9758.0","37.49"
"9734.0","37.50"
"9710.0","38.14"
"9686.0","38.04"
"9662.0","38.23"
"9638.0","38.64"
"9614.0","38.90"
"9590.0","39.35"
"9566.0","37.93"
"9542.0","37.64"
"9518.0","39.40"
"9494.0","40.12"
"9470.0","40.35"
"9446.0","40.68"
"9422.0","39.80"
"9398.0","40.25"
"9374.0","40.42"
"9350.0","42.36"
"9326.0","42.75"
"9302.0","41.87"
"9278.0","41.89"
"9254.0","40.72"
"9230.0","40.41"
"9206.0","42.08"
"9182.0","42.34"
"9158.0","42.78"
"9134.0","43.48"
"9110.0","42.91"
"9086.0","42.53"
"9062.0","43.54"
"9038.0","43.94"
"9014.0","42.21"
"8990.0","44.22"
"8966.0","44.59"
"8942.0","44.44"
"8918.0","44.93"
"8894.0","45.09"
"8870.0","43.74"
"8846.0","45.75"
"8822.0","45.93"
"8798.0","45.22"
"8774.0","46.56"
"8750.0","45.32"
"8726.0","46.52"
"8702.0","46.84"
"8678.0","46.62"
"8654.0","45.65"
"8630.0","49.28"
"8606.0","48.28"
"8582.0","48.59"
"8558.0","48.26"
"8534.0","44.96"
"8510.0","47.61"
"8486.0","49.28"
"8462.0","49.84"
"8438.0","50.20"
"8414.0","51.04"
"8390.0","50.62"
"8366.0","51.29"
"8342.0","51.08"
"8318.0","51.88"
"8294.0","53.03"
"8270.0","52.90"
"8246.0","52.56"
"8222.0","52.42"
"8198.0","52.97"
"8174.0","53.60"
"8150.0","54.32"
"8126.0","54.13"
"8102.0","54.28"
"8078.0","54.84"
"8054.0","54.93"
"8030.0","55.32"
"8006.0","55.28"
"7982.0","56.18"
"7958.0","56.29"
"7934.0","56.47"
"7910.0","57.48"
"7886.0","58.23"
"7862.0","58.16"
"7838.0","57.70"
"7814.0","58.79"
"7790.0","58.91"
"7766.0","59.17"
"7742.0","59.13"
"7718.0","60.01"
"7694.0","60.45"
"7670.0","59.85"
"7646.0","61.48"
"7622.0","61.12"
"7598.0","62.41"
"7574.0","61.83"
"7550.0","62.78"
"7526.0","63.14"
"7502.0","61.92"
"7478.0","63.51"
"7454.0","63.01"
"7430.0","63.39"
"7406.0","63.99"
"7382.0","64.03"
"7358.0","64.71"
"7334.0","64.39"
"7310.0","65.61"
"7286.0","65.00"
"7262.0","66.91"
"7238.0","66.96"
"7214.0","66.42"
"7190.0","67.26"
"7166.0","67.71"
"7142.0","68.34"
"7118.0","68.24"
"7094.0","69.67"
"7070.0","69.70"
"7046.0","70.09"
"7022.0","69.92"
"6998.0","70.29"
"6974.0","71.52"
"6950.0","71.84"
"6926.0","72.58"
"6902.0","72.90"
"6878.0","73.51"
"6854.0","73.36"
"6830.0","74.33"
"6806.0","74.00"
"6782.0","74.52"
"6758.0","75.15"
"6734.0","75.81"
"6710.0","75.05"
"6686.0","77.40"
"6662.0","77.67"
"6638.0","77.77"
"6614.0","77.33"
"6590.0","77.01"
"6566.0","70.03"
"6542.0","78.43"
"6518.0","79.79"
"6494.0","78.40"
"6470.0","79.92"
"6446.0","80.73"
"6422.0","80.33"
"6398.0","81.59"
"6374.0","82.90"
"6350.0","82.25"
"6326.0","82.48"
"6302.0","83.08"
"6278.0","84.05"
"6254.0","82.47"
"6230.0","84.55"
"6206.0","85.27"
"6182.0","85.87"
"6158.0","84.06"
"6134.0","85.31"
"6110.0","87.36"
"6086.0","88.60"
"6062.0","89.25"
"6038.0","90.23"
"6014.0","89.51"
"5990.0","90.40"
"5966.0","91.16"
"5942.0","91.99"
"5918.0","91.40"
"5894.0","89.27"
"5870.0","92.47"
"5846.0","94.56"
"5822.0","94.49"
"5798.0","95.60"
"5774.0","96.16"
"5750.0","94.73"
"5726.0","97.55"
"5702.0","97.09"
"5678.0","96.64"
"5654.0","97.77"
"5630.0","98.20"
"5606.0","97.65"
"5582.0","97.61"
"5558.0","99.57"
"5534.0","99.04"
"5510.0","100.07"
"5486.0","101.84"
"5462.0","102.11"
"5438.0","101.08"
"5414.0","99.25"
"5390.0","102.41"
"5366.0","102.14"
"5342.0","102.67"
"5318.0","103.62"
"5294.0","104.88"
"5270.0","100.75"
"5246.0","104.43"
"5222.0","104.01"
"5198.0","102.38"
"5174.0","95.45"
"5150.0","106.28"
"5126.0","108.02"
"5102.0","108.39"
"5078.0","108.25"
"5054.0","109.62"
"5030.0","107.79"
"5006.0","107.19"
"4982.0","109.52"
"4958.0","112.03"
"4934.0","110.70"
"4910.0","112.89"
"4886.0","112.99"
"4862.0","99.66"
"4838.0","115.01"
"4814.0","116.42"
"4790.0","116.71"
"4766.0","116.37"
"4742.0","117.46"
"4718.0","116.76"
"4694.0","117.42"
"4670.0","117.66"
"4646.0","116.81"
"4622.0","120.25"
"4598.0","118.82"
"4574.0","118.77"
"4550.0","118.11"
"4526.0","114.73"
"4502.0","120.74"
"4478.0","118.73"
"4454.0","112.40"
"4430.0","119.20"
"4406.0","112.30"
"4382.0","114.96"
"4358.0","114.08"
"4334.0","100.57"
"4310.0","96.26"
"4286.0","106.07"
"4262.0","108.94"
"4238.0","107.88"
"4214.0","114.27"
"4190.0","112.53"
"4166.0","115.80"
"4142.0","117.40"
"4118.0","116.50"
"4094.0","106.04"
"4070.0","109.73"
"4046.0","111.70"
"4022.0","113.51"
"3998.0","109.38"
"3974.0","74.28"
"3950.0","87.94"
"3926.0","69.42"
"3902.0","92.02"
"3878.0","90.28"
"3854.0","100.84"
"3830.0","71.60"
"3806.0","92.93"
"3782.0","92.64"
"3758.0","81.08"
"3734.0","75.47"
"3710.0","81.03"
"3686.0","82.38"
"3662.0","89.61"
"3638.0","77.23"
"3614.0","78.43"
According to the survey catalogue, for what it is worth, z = 0.000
